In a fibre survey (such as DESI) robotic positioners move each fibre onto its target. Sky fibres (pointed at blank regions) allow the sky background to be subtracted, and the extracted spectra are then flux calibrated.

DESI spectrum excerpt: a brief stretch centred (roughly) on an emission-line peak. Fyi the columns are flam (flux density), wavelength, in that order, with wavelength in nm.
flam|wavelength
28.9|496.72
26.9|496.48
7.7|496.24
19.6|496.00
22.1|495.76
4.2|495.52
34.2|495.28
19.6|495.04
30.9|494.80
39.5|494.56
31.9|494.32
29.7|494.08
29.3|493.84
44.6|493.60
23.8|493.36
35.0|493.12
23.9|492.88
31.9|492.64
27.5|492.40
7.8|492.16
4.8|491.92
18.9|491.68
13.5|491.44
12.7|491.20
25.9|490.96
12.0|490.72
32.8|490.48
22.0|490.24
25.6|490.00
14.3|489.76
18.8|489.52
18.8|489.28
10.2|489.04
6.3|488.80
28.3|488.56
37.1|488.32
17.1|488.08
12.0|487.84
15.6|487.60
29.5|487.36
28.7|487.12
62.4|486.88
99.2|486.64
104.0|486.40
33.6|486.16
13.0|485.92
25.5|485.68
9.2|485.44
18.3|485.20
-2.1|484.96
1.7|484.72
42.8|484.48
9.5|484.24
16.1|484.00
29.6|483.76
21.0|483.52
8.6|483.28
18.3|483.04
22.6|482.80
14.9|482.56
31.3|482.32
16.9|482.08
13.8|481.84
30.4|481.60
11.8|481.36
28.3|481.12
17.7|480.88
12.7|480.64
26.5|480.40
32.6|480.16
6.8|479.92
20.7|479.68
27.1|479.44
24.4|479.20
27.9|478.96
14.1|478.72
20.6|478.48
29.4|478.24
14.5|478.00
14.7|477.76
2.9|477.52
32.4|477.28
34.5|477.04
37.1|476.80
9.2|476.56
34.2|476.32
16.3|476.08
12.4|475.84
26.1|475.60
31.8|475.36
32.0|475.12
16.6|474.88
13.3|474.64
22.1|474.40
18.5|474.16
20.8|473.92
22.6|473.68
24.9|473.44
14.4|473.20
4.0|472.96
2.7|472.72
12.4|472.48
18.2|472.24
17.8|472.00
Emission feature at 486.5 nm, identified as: [O II] 3727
